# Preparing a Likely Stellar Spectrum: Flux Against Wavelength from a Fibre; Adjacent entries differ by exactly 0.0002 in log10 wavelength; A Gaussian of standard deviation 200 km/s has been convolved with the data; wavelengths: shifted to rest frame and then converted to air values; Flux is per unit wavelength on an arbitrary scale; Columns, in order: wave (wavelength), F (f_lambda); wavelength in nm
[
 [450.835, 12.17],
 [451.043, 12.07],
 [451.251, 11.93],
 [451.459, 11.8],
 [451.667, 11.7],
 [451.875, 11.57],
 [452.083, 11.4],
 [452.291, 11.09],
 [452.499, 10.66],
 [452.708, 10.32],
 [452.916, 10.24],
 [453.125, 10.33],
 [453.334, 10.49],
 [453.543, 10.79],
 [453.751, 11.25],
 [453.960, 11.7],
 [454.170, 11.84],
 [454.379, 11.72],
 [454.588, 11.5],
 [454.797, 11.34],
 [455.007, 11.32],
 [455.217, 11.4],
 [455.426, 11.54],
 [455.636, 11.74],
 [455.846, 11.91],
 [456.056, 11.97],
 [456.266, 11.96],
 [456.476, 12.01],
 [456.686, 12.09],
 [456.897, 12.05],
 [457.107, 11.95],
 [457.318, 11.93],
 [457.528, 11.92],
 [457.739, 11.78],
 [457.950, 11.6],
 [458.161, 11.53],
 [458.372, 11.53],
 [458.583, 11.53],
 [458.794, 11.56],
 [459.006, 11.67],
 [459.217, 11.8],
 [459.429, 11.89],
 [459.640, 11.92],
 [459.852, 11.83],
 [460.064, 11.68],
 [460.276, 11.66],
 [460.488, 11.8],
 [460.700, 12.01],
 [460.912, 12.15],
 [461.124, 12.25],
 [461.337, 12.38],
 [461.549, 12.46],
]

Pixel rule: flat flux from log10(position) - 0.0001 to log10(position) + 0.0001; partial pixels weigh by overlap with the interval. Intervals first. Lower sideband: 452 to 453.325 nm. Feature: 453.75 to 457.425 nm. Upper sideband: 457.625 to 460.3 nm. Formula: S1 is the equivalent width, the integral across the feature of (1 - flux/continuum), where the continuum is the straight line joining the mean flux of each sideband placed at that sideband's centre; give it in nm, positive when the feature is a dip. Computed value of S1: -0.20 nm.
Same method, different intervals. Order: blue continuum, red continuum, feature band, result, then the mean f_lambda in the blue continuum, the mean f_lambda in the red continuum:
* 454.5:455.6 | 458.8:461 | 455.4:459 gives -0.06 nm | 11.4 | 11.8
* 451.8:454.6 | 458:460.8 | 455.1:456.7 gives -0.07 nm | 11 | 11.7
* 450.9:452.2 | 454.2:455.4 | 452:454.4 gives 0.14 nm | 11.7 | 11.5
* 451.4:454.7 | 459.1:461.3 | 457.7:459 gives 0.01 nm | 11.1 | 11.9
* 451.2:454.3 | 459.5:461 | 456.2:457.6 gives -0.05 nm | 11.1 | 11.9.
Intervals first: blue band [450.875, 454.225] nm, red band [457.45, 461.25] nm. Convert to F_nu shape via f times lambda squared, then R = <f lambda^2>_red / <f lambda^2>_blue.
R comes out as 1.08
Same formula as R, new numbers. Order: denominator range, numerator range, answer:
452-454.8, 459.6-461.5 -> 1.12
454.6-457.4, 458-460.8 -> 1.01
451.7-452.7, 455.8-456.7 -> 1.10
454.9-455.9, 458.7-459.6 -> 1.03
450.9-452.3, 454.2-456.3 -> 1.01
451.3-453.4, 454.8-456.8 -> 1.09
